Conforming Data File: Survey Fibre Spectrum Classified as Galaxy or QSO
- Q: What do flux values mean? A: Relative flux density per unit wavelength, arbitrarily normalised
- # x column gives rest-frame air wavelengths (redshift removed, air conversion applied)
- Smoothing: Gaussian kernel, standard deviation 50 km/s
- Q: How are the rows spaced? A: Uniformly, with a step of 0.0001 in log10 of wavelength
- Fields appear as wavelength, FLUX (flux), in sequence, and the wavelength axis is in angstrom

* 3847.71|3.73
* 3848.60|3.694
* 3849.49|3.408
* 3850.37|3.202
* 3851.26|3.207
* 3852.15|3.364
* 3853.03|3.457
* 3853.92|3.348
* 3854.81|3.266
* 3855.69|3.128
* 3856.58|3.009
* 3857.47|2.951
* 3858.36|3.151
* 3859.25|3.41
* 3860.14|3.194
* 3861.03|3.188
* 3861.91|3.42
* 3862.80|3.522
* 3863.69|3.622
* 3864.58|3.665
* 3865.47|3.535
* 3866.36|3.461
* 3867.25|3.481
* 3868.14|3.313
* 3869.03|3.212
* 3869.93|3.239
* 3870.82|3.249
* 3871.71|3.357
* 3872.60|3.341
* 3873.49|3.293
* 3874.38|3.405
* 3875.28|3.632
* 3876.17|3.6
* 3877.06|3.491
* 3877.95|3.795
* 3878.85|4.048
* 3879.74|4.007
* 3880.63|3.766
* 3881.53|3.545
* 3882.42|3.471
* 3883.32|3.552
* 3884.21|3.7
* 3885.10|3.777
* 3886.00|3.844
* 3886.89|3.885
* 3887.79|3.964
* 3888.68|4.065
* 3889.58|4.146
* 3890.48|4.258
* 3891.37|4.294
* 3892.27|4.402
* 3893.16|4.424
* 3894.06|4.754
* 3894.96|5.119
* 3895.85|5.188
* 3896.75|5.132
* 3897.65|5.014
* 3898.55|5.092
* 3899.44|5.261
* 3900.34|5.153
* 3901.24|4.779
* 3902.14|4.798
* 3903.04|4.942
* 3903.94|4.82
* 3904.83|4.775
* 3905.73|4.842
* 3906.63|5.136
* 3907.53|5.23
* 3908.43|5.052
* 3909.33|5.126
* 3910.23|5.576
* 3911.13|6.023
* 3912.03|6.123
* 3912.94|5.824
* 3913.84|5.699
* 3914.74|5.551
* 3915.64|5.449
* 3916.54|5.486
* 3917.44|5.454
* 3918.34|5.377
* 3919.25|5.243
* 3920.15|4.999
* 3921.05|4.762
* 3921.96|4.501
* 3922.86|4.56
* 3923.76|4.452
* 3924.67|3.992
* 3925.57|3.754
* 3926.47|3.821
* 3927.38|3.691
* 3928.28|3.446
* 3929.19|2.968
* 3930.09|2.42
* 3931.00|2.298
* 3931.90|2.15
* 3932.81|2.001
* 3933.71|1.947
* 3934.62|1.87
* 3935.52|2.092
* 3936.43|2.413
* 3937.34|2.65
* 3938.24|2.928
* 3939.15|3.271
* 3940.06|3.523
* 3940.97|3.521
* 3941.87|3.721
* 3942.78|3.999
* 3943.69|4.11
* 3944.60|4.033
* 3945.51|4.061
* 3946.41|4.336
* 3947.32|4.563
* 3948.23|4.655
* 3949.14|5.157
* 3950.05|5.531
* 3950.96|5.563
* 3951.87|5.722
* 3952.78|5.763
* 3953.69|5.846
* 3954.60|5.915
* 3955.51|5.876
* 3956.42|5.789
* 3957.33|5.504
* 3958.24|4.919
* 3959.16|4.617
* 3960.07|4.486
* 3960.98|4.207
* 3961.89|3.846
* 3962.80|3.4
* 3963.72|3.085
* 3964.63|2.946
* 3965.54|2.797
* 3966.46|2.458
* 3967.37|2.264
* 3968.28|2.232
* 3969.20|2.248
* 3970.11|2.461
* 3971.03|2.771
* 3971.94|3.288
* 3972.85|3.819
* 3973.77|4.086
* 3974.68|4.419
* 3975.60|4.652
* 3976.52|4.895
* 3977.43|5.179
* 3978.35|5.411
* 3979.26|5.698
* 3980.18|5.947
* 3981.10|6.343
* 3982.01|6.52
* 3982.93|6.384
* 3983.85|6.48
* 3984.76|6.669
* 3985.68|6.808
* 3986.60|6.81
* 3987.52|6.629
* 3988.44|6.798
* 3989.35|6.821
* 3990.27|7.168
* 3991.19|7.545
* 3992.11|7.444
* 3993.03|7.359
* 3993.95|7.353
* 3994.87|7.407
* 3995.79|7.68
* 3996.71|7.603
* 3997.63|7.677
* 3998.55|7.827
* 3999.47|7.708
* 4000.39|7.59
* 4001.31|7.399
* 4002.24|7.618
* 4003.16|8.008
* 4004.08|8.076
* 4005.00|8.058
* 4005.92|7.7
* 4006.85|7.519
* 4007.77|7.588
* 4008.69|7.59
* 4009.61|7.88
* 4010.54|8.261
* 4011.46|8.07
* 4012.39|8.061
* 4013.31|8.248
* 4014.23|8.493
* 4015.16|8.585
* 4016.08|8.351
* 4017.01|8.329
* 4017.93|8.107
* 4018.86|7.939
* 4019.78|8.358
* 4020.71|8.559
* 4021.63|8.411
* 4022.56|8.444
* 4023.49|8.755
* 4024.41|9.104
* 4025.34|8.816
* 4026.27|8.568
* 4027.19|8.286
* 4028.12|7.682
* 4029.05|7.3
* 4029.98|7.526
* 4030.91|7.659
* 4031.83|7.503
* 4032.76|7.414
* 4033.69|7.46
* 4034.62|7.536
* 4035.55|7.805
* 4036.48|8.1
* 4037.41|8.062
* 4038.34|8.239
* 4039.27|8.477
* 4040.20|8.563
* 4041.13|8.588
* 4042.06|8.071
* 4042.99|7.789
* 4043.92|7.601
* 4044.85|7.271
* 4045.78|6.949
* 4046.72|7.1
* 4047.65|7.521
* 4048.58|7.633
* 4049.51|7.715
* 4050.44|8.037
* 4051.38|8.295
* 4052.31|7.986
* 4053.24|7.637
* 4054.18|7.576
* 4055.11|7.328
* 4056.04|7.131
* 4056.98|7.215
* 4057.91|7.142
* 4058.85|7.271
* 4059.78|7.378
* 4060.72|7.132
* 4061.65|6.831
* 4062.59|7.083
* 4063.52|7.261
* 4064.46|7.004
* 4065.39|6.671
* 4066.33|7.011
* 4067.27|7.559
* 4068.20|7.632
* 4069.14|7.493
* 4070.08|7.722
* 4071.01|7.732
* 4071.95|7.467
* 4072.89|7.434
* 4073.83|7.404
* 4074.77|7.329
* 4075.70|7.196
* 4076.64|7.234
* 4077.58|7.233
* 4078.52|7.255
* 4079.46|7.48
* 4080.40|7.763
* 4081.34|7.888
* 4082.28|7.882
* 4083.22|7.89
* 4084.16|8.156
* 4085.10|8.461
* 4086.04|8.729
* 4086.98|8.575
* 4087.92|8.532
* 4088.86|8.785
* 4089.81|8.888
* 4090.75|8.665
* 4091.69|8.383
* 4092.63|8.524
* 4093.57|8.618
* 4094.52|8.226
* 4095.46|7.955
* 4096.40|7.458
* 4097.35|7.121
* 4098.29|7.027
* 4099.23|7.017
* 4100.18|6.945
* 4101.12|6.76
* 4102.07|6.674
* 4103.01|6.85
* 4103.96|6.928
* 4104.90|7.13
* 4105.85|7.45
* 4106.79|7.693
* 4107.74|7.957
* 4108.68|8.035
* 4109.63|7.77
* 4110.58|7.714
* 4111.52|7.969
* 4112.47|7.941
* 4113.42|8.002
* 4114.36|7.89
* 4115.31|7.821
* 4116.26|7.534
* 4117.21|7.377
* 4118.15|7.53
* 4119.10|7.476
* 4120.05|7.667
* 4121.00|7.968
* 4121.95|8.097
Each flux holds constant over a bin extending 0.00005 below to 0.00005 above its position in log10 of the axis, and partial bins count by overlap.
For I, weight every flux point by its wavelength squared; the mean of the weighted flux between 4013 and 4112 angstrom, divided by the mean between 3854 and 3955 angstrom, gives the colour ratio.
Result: 2.04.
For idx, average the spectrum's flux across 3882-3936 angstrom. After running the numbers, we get 4.39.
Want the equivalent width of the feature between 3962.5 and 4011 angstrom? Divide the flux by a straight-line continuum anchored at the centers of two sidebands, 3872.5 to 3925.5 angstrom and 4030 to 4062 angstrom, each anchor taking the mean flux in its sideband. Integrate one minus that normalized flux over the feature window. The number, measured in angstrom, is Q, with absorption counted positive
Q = 3.8 angstrom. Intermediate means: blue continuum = 4.6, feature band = 5.98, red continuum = 7.65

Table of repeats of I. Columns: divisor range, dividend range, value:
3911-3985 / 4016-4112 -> 1.91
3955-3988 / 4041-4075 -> 1.68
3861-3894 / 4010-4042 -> 2.38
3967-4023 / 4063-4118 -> 1.19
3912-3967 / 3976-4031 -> 1.87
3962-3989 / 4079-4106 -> 1.80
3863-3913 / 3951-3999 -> 1.31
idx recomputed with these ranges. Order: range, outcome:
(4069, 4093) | 7.93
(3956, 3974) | 3.55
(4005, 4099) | 7.83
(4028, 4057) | 7.72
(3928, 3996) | 4.58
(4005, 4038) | 8.06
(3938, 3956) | 4.63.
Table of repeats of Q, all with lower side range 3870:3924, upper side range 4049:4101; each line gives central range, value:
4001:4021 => -4.57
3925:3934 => 3.93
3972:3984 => 1.41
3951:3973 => 6.27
